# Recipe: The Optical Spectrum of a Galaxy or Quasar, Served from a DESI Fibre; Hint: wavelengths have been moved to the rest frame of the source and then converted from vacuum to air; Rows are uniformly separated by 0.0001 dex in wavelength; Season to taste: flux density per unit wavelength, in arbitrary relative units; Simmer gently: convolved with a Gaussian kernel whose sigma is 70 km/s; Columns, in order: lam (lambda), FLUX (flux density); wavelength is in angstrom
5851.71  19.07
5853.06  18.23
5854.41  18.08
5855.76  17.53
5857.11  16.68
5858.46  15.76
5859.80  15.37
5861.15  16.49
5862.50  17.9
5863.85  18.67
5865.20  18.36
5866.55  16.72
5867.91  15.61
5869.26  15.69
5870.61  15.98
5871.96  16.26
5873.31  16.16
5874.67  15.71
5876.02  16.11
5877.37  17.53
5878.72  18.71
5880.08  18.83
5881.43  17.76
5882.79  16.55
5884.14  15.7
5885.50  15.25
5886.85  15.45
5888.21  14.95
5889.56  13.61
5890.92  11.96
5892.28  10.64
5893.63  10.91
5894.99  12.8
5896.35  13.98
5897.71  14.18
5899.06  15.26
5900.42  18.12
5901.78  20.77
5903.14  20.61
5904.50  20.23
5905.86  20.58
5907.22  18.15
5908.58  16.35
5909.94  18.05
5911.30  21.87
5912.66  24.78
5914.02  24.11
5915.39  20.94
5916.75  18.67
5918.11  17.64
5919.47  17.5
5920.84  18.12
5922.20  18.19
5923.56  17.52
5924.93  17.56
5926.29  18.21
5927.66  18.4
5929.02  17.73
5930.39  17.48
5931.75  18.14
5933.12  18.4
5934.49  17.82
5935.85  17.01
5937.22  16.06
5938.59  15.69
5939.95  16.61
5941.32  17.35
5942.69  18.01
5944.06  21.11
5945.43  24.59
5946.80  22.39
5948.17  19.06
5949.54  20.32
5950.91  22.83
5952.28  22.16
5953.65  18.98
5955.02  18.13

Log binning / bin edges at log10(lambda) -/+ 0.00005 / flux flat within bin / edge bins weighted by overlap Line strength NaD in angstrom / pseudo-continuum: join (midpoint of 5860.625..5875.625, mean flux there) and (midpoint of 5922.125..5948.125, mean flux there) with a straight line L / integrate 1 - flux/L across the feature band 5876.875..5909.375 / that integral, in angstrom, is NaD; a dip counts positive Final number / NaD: 2.1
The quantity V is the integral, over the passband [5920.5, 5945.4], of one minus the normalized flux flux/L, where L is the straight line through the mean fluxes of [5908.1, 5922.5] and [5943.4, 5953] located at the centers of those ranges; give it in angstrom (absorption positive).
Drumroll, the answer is 3.5 angstrom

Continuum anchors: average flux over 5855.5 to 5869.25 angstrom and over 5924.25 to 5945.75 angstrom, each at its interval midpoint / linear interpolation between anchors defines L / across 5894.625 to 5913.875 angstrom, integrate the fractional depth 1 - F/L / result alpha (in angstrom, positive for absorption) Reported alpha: -1.1 angstrom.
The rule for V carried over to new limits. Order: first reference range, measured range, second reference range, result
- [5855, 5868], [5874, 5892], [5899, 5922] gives 2.2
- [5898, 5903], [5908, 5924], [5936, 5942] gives -1.9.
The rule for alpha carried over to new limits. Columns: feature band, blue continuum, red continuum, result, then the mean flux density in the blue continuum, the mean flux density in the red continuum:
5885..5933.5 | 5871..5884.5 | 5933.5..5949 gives 1.15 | 16.9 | 18.7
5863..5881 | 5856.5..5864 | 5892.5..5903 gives -0.81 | 16.7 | 15.2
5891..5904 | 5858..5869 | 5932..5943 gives 1.38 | 16.8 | 17.1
